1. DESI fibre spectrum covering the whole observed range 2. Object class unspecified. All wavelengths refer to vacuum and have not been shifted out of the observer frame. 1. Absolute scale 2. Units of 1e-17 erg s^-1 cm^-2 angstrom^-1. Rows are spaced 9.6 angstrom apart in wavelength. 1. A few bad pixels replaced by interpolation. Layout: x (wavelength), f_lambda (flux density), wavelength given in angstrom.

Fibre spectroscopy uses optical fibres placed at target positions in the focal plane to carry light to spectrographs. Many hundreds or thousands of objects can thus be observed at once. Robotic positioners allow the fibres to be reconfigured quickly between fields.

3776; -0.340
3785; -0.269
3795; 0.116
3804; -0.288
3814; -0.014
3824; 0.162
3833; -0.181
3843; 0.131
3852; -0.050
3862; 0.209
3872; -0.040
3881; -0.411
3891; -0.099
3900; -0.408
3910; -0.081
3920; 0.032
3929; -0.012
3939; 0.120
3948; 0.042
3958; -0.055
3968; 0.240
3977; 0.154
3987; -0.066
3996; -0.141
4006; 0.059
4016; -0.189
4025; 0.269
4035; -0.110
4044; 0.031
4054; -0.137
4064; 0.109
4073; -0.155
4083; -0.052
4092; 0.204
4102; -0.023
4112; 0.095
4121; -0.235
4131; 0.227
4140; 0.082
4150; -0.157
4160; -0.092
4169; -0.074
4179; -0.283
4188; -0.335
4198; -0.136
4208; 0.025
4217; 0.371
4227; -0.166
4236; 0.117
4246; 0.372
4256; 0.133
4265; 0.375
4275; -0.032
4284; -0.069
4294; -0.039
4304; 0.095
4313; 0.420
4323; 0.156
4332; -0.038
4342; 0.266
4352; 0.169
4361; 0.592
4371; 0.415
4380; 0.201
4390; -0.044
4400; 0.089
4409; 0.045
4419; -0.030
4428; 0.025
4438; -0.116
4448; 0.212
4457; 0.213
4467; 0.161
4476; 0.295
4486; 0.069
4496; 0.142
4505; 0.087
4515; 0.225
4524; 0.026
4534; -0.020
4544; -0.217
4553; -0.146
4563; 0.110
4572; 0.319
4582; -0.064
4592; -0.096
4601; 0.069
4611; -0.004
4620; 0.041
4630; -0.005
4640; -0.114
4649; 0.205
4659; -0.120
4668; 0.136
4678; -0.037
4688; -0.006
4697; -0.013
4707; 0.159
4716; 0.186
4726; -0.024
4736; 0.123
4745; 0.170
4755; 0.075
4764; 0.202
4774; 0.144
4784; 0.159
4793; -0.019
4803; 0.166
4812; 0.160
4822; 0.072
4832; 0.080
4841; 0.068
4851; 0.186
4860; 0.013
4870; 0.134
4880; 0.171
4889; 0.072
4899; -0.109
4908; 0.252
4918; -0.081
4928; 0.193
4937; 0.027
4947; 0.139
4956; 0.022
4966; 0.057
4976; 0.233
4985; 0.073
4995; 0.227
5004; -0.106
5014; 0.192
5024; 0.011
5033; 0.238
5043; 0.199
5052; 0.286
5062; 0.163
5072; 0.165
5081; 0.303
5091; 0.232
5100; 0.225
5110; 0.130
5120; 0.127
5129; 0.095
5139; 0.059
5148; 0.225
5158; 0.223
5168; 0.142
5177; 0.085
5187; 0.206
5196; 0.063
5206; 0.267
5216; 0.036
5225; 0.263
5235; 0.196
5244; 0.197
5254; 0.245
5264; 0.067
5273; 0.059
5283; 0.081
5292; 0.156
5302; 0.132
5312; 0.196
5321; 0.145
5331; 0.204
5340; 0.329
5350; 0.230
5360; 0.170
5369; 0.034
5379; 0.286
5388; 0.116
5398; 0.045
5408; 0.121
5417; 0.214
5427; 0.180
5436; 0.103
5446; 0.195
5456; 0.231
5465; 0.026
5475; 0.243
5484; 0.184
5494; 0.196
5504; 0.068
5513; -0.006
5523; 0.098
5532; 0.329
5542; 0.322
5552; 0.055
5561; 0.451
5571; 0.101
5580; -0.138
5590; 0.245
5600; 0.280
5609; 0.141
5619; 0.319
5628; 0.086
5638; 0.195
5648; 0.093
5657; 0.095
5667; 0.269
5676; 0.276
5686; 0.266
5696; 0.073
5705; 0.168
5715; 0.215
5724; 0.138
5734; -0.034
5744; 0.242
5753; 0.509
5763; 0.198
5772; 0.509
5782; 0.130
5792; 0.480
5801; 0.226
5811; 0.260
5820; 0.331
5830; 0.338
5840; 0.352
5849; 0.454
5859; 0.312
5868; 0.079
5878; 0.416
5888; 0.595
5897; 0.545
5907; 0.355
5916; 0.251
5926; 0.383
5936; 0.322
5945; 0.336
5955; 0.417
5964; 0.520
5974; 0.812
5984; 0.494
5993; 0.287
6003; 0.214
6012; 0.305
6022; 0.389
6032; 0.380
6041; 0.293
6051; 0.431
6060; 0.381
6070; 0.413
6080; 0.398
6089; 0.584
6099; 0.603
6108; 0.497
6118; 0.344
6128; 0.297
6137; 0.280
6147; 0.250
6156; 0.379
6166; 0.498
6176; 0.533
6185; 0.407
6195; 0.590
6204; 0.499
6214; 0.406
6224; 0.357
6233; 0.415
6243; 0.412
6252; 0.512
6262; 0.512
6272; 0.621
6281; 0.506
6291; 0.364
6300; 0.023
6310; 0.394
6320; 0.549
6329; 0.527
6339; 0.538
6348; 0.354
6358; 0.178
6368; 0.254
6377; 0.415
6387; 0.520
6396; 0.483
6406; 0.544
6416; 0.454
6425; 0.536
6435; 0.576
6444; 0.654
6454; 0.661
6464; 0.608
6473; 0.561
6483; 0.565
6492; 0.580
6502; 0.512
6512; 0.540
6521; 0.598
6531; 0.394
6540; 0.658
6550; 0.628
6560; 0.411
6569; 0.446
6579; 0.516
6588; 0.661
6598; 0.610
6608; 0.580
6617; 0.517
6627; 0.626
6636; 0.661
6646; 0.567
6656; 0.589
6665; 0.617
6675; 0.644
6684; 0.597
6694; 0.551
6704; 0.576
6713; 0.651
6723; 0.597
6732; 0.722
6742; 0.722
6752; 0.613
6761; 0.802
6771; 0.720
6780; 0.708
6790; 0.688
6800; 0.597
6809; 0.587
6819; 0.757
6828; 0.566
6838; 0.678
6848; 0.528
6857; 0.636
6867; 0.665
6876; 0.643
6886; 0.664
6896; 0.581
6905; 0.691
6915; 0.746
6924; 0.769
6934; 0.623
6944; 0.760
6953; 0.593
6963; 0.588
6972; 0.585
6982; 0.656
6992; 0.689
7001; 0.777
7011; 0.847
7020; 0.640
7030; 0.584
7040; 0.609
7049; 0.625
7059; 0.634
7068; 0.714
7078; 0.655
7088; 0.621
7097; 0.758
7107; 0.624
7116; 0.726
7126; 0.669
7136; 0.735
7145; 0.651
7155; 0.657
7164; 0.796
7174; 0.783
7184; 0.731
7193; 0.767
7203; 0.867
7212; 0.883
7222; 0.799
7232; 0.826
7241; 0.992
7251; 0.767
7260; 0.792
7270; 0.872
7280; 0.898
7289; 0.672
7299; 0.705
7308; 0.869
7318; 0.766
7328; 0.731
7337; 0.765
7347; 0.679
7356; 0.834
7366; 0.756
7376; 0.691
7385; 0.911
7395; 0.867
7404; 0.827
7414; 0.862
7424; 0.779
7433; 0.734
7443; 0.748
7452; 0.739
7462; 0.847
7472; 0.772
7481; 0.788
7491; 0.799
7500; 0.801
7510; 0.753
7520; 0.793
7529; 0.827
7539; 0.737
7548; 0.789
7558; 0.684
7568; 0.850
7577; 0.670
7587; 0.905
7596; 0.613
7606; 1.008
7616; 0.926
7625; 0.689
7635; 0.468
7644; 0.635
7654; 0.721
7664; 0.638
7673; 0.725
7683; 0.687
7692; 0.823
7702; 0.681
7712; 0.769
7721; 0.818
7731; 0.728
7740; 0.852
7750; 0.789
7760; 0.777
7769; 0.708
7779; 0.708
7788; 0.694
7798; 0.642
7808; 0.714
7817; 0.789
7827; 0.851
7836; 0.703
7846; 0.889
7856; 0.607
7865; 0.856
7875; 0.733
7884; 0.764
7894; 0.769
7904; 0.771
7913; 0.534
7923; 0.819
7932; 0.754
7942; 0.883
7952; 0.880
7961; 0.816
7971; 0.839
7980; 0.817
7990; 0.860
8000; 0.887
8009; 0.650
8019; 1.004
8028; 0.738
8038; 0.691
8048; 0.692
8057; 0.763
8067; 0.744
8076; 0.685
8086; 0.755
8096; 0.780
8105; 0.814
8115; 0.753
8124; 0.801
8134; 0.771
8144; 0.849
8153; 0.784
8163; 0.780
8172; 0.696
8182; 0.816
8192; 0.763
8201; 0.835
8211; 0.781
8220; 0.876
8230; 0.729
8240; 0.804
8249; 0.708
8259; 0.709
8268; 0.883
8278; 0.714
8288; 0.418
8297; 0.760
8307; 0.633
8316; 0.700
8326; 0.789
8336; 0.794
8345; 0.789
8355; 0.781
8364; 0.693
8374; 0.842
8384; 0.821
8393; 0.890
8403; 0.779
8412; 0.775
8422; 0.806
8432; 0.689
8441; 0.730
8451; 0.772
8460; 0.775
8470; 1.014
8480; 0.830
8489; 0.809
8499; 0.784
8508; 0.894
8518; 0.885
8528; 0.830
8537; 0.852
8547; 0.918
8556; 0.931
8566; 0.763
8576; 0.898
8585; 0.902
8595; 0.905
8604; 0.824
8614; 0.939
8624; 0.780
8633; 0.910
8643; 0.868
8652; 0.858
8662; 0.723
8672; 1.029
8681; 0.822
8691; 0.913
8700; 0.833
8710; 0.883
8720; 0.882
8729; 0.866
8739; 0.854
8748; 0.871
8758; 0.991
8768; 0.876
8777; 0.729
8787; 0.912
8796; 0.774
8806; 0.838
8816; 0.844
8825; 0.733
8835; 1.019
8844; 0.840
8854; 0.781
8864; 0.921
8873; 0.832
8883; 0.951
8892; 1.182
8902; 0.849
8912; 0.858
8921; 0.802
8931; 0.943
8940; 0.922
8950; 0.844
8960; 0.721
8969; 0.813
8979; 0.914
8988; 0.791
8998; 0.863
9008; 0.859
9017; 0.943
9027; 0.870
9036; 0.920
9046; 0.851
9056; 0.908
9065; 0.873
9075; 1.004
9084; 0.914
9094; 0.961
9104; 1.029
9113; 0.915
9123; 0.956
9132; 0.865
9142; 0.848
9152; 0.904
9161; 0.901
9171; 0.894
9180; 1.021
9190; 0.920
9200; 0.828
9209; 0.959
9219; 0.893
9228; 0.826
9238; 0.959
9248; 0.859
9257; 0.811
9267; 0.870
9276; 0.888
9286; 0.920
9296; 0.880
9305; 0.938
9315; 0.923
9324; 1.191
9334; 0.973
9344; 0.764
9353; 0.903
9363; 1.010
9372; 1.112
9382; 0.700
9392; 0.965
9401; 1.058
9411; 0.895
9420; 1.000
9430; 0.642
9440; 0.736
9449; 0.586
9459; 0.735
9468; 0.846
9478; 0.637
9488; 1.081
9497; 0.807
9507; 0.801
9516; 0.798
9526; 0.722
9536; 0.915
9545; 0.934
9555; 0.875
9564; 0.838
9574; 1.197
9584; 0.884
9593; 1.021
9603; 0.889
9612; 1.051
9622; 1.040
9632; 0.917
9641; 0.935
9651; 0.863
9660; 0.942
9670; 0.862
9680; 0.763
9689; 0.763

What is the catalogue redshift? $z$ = 0.60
